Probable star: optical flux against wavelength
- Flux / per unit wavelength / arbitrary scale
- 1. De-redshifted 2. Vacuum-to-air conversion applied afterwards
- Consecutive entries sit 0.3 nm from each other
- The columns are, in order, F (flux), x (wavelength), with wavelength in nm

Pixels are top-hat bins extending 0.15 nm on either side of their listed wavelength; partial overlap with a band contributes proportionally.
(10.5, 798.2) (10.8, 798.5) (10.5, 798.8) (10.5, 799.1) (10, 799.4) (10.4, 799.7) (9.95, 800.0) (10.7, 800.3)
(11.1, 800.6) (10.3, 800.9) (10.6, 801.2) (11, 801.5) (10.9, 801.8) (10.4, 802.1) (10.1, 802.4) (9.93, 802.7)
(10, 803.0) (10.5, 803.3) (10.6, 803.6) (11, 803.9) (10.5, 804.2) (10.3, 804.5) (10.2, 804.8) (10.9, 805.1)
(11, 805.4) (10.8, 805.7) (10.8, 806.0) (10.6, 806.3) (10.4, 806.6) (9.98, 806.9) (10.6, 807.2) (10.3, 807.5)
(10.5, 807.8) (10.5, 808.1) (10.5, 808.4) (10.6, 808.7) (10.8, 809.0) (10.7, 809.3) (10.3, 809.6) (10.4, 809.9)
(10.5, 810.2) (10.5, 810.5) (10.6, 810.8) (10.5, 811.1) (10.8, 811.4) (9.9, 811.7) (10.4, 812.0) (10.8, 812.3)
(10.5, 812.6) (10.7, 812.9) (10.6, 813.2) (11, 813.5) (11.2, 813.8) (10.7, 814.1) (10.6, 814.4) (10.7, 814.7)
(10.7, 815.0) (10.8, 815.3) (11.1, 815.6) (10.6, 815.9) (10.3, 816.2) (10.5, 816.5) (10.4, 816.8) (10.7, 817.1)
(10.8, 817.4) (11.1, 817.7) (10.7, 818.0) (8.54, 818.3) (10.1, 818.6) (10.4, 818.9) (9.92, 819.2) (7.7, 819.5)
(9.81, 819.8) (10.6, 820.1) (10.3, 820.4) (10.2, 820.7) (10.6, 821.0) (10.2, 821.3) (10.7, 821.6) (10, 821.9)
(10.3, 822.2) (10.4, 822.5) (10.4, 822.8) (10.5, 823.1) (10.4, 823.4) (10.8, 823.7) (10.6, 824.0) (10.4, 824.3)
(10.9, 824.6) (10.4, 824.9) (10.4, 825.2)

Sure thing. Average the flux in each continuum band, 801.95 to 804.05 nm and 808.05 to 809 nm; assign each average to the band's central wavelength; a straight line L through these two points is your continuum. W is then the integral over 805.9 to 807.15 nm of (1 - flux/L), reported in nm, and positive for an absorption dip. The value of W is 0.01 nm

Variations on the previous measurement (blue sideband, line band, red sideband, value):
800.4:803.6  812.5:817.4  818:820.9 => -0.36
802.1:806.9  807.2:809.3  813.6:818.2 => 0.00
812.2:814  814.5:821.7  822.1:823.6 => 0.20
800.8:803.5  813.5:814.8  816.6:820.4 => -0.08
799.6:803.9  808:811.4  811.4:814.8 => 0.02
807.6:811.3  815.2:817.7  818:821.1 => -0.15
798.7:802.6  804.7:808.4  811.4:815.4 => 0.01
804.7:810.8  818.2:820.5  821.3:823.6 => 0.16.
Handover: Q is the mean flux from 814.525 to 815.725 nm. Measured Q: 10.8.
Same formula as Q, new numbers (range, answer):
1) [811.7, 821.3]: 10.4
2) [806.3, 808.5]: 10.4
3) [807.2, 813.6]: 10.5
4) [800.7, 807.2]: 10.5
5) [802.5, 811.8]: 10.5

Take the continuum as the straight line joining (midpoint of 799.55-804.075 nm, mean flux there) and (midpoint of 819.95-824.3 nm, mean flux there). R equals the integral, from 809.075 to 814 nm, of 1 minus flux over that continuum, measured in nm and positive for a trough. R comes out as -0.06 nm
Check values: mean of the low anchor 10.5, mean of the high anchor 10.4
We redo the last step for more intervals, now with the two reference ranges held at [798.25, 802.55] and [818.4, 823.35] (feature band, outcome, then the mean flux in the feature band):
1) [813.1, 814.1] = -0.064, 10.9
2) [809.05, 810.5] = -0.023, 10.5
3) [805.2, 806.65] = -0.047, 10.7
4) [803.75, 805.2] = -0.018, 10.6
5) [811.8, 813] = -0.033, 10.6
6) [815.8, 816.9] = -0.025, 10.4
